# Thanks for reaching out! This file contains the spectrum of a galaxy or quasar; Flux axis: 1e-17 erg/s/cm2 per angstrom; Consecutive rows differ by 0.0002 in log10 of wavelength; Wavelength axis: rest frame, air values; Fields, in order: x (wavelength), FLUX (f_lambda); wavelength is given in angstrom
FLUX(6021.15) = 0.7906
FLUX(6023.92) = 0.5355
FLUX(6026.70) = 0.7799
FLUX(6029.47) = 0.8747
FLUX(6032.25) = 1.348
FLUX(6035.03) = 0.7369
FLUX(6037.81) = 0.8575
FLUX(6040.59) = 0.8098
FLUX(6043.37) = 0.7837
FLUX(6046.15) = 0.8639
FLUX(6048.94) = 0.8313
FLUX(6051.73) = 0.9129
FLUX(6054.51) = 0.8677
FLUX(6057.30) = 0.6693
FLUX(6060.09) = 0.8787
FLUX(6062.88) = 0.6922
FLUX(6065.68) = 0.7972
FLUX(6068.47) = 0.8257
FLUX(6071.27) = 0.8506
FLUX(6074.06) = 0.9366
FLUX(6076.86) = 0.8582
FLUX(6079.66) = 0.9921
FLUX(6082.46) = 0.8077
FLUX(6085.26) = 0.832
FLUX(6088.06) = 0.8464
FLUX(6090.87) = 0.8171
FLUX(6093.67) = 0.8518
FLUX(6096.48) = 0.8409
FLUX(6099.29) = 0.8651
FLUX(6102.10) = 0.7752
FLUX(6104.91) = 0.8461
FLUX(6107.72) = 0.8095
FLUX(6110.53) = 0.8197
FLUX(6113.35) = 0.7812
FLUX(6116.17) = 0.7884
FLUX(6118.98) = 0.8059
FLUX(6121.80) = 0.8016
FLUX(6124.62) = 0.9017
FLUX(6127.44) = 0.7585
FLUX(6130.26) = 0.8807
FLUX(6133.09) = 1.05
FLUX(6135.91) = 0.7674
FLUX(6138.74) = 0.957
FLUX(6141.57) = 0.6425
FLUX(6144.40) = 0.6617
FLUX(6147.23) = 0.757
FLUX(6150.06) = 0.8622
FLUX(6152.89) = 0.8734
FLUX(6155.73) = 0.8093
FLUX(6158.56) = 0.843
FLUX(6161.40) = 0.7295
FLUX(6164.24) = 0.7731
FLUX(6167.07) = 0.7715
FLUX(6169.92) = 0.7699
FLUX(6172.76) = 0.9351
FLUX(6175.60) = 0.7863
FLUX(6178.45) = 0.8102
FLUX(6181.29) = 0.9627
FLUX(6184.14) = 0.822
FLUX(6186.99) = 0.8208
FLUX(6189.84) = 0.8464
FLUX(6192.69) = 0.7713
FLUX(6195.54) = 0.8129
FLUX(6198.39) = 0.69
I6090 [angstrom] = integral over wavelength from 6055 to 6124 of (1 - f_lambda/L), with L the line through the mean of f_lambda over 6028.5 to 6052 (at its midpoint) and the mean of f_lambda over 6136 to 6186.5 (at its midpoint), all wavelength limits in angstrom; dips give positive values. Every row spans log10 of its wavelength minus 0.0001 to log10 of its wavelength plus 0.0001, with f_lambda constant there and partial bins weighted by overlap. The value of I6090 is 2.5 angstrom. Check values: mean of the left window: 0.89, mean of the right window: 0.809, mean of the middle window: 0.826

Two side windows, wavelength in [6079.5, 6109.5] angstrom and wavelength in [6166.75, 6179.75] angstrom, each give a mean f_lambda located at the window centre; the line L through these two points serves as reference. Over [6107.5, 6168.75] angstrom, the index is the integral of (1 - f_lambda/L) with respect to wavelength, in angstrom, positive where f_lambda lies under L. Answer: 1.2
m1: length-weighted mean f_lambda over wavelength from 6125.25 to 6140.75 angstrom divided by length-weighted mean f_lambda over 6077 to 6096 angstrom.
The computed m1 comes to 1.02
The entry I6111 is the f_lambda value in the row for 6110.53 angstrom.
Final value 0.8197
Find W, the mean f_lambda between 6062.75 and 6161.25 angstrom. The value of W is 0.829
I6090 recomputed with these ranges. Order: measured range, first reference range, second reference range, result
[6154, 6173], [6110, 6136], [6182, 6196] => 0.7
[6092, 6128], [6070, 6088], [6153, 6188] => 1.6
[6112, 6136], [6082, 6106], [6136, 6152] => -1.3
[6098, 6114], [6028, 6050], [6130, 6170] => 0.4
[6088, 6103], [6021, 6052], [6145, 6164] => -0.2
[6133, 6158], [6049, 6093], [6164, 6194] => 0.7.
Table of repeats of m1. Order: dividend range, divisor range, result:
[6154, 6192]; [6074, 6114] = 0.97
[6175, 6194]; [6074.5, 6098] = 0.97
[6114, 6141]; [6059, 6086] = 1.00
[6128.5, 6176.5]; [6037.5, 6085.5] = 0.97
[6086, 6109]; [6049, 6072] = 1.02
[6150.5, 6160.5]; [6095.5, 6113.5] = 1.02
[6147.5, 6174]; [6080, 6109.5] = 0.98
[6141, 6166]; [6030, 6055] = 0.87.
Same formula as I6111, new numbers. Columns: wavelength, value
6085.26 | 0.832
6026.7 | 0.7799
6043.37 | 0.7837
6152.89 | 0.8734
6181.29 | 0.9627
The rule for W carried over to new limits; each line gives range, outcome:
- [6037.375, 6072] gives 0.817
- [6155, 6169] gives 0.784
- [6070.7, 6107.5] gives 0.854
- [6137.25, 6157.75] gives 0.796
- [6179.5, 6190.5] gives 0.862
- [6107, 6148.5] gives 0.812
